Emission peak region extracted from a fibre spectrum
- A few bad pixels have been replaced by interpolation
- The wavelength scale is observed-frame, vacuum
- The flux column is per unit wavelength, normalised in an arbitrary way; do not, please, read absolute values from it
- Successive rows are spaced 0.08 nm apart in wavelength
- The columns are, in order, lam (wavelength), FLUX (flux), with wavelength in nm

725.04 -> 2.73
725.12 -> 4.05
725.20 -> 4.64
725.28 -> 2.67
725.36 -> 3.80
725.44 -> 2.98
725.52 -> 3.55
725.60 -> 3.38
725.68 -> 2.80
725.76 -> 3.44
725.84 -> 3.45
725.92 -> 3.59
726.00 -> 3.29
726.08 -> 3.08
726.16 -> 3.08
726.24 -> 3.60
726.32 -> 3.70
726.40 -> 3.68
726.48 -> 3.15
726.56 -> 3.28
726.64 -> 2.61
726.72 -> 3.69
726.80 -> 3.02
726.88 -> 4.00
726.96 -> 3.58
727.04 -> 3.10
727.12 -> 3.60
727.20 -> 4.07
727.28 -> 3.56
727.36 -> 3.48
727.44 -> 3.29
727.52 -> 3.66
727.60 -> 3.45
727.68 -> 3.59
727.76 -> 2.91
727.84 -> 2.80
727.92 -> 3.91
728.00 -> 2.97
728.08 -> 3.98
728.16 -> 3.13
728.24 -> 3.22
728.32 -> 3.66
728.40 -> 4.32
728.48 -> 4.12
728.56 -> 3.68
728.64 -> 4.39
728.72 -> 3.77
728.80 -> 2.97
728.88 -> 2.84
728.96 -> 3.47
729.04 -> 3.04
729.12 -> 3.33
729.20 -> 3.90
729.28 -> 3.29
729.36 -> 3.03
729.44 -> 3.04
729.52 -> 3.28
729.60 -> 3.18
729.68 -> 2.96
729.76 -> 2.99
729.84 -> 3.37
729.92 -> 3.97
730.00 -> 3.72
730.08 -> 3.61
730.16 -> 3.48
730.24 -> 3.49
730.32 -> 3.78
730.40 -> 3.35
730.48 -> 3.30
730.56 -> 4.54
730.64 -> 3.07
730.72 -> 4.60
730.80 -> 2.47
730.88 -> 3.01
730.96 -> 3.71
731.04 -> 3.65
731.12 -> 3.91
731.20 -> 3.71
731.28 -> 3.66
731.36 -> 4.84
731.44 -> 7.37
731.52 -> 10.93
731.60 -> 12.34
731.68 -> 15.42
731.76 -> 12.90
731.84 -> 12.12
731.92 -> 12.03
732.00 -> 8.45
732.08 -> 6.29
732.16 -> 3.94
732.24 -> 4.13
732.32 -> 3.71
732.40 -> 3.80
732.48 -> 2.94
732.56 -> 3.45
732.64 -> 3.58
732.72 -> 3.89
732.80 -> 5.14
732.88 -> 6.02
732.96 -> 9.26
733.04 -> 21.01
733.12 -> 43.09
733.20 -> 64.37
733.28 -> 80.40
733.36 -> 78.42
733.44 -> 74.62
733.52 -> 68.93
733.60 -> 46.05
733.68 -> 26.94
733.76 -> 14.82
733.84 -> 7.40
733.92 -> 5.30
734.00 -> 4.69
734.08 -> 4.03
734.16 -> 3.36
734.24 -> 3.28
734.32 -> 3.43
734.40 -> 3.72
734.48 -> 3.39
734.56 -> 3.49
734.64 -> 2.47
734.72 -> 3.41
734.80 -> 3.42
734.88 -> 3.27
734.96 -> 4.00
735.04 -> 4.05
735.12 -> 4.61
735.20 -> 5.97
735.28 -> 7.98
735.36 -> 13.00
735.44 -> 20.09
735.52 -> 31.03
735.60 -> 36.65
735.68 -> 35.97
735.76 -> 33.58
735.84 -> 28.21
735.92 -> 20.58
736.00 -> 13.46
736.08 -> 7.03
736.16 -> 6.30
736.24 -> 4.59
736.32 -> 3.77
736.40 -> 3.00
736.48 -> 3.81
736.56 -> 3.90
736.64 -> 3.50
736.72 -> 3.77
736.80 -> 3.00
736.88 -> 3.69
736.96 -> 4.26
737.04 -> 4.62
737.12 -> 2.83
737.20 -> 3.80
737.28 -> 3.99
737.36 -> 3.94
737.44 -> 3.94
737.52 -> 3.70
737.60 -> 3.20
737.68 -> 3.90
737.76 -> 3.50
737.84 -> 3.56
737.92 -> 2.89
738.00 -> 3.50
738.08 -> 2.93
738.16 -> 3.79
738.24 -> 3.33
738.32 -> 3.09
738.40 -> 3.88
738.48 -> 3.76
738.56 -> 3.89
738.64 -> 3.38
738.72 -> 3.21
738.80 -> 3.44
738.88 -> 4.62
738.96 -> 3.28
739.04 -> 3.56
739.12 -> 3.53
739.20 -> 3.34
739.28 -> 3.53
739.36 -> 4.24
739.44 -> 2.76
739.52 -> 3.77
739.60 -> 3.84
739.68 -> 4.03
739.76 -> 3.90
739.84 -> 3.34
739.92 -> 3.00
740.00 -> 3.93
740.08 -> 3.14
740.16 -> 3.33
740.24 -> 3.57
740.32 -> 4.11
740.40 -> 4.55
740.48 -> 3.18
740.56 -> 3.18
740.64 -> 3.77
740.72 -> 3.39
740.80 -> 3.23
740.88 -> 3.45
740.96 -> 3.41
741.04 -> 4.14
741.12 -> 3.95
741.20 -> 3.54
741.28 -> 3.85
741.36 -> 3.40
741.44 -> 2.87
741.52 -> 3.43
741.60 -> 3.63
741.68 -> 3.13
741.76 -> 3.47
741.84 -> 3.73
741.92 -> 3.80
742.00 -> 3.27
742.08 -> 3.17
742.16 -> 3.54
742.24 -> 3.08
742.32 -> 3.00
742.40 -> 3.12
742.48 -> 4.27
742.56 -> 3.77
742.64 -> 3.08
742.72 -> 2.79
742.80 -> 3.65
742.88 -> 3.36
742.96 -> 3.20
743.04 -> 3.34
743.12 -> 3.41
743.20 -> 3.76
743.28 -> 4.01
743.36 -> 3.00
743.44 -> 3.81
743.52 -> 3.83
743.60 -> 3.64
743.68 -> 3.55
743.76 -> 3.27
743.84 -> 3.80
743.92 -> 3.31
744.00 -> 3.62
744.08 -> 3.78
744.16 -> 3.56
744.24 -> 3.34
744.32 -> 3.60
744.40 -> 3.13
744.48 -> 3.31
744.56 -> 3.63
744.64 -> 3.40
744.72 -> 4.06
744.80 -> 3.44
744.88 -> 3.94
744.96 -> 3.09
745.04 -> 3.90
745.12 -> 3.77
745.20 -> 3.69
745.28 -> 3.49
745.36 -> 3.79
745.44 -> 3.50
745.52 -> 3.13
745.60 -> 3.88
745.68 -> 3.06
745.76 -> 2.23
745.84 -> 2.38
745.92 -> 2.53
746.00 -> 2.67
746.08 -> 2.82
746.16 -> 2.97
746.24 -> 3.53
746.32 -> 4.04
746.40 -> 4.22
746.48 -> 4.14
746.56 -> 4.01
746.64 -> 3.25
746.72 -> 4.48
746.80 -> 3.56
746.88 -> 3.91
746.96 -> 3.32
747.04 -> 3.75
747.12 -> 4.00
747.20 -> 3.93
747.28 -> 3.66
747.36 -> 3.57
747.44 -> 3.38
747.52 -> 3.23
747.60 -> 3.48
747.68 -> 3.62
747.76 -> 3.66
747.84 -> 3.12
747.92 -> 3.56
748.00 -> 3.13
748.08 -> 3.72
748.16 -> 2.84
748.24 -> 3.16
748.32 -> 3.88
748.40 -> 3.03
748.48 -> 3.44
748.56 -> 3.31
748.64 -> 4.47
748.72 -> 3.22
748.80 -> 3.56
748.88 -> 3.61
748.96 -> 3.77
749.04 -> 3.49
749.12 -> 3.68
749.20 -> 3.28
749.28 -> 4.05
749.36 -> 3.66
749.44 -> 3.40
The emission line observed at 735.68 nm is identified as [N II] 6583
